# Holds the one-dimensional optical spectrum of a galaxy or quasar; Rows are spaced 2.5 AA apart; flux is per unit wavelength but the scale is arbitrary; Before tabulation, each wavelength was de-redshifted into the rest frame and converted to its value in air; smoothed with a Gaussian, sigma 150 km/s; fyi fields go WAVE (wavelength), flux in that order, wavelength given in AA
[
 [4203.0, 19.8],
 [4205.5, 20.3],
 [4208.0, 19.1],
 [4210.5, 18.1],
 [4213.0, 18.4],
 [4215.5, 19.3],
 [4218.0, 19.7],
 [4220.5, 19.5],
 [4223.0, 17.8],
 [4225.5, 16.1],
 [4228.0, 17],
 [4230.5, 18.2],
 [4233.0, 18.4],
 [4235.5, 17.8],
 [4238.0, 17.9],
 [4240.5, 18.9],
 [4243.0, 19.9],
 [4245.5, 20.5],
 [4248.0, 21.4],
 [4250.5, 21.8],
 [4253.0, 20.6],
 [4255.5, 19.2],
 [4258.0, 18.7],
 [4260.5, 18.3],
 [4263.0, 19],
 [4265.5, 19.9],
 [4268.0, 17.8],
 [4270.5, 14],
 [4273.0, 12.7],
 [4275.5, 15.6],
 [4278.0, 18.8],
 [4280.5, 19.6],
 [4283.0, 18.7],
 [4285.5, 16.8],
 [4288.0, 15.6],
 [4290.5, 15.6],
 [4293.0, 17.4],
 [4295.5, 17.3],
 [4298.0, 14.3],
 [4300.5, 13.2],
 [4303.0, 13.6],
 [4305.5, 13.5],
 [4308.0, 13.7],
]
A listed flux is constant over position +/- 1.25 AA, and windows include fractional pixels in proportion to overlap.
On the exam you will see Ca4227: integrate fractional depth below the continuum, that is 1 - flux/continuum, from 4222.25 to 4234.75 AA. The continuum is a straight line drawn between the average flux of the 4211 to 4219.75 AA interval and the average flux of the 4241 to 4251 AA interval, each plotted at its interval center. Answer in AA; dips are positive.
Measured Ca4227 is 1.4 AA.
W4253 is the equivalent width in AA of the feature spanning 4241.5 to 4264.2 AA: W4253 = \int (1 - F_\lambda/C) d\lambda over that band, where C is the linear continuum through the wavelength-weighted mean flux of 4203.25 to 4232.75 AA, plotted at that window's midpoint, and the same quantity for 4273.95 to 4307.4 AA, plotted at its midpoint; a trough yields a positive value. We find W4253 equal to -3.35 AA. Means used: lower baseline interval 18.5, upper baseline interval 16.1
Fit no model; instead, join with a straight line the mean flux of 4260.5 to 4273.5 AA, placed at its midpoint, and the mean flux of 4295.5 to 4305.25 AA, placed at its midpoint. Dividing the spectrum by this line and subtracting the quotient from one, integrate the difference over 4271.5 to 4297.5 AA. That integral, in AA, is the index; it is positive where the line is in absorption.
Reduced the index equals -2.04 AA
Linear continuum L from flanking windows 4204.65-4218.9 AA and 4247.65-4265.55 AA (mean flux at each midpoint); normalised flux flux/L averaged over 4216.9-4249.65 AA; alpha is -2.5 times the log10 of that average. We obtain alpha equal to 0.04 mag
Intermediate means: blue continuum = 19.1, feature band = 18.7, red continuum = 19.8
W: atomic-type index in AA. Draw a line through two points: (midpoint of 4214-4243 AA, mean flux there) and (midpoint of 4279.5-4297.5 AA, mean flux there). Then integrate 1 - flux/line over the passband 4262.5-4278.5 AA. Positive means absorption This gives 0.8 AA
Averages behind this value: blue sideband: 18.3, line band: 16.6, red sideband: 17.1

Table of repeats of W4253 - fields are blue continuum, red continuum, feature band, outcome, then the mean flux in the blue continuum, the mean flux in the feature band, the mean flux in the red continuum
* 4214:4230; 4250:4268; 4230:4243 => 0.21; 18.2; 18.4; 19.4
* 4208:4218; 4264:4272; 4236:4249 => -1.21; 18.8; 19.6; 17.1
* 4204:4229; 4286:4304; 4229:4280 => -4.36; 18.6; 18.5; 15.4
